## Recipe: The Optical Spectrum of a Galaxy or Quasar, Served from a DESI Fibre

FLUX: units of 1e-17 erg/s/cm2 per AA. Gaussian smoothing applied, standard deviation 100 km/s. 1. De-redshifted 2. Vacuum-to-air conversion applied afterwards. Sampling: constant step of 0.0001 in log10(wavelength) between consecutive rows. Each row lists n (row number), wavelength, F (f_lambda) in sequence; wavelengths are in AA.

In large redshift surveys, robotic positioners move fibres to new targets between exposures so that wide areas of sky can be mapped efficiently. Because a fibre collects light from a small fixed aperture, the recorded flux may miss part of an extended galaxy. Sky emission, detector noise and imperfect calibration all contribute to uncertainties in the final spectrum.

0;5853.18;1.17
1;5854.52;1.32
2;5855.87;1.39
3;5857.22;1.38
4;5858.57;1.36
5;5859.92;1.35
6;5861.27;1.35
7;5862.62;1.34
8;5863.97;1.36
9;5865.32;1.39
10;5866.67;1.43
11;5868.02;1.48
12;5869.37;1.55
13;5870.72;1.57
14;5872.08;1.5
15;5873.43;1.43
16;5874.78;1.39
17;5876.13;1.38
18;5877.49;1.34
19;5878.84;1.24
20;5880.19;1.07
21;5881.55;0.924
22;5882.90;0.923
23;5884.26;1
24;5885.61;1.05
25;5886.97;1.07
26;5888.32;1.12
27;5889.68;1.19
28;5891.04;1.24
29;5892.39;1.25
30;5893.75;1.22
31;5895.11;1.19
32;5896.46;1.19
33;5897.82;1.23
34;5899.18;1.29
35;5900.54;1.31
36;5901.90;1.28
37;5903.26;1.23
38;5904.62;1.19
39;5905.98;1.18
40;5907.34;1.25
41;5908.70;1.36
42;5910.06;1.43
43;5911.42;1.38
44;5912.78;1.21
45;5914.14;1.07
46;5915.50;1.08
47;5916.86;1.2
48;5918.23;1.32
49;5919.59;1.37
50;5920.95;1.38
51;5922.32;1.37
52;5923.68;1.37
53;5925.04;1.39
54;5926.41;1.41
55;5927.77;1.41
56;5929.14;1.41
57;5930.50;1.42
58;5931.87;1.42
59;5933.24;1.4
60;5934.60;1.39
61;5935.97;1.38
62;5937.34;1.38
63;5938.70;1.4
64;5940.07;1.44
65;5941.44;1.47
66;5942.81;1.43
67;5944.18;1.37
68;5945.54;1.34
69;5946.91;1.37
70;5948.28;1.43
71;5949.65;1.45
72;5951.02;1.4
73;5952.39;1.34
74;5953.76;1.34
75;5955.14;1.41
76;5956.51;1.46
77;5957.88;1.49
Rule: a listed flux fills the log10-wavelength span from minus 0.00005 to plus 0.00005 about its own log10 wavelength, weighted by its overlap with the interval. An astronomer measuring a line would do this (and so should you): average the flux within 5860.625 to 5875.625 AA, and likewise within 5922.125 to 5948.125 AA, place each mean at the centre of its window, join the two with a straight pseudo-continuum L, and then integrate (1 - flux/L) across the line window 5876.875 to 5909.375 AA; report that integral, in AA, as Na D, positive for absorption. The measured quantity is 5.5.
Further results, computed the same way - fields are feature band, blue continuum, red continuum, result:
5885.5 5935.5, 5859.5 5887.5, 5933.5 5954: 2.5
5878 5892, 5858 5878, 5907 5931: 3.0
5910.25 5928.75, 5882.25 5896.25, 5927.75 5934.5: 0.3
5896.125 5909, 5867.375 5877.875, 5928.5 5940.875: 1.6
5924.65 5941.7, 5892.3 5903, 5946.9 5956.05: -0.8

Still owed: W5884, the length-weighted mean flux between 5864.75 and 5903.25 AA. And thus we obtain 1.26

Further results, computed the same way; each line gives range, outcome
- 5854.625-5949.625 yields 1.31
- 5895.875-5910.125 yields 1.26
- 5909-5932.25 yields 1.33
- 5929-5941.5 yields 1.41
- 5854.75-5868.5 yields 1.38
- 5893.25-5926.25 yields 1.27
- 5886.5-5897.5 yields 1.19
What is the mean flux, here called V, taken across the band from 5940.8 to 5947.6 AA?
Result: 1.4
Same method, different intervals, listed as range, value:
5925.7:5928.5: 1.41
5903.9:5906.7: 1.19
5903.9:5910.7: 1.28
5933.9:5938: 1.38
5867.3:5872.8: 1.52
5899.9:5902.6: 1.29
